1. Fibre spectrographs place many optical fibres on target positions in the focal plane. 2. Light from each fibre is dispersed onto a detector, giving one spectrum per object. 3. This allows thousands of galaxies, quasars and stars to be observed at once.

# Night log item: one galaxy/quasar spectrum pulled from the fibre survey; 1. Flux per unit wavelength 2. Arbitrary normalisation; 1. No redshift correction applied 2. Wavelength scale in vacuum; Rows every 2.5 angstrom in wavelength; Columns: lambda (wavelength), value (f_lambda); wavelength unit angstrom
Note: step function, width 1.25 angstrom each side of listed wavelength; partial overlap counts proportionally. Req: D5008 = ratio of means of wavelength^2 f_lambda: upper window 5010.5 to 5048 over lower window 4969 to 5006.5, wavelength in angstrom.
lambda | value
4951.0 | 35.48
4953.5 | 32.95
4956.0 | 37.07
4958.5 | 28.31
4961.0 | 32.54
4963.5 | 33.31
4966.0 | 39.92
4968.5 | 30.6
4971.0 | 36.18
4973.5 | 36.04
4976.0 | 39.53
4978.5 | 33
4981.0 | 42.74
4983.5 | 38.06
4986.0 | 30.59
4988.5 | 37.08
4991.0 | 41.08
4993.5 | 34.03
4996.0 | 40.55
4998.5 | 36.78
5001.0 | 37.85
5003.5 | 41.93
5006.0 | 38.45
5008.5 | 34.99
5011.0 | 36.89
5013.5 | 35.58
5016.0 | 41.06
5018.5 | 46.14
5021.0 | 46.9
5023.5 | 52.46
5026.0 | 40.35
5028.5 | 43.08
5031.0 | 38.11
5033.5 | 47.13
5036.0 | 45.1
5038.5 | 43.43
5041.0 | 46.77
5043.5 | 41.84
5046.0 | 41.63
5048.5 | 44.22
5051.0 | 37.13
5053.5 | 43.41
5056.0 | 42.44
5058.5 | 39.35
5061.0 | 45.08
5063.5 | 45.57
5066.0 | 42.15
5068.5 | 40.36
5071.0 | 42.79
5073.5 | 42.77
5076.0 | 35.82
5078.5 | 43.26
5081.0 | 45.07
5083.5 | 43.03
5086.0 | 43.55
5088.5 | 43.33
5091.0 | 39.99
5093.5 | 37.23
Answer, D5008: 1.2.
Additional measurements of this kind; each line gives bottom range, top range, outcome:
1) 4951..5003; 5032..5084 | 1.23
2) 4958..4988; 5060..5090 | 1.26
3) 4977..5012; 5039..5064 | 1.17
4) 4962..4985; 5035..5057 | 1.21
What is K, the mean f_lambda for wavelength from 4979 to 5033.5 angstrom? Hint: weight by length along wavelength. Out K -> 39.8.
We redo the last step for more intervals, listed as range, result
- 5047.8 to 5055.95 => 41.5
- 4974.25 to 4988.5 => 36.8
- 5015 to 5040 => 44.4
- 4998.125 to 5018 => 38.3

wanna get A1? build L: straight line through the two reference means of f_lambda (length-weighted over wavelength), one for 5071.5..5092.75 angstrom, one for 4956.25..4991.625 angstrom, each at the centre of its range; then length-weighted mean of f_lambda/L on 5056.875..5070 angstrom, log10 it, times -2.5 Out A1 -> -0.042 mag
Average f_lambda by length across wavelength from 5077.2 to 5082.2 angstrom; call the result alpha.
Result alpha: 44.1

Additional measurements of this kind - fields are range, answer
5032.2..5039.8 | 45.2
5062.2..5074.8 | 42.7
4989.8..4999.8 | 38.1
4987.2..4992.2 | 39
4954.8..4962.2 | 32.6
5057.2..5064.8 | 43.3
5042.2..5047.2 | 41.8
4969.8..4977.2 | 37.2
